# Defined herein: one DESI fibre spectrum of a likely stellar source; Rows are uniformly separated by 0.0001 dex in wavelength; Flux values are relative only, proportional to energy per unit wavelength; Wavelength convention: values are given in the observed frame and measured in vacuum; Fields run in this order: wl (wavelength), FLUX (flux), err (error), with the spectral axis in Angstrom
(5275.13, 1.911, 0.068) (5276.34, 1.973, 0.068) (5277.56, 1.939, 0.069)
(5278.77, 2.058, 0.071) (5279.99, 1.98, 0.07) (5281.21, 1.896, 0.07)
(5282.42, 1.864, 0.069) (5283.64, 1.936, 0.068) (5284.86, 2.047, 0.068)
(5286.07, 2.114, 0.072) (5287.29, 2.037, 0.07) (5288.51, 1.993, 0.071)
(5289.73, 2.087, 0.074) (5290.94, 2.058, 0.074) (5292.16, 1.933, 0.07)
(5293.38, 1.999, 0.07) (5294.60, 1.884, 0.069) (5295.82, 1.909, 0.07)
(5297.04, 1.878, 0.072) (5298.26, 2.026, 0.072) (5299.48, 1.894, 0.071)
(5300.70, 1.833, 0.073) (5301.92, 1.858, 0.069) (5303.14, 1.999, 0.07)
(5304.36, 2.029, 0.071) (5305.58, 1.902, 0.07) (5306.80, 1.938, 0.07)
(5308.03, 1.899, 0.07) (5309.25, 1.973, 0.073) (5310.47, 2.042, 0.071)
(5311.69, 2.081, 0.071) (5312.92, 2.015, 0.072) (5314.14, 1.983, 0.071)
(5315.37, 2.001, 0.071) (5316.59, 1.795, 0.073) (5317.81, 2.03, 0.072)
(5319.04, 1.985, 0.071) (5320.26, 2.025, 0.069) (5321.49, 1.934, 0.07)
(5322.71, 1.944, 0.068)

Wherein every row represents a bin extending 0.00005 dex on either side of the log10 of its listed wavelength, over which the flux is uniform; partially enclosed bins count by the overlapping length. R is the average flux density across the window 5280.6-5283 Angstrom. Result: 1.88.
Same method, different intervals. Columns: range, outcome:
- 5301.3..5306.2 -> 1.95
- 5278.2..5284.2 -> 1.94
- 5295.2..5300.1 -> 1.93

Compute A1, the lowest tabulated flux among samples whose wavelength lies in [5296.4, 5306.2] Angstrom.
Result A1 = 1.833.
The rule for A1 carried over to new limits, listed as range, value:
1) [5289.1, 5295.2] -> 1.884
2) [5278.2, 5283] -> 1.864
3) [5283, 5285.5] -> 1.936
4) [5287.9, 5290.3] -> 1.993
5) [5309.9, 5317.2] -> 1.795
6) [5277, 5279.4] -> 1.939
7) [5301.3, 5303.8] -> 1.858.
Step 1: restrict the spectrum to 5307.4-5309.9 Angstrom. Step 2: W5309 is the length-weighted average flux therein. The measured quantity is 1.94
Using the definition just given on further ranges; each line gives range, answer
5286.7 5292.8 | 2.02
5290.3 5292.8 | 2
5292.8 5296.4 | 1.93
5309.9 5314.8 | 2.03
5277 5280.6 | 1.99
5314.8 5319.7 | 1.96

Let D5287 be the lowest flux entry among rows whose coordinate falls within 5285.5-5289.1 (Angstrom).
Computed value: 1.993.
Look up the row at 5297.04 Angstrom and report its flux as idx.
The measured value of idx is 1.878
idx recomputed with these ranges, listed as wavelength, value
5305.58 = 1.902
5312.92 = 2.015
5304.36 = 2.029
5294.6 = 1.884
